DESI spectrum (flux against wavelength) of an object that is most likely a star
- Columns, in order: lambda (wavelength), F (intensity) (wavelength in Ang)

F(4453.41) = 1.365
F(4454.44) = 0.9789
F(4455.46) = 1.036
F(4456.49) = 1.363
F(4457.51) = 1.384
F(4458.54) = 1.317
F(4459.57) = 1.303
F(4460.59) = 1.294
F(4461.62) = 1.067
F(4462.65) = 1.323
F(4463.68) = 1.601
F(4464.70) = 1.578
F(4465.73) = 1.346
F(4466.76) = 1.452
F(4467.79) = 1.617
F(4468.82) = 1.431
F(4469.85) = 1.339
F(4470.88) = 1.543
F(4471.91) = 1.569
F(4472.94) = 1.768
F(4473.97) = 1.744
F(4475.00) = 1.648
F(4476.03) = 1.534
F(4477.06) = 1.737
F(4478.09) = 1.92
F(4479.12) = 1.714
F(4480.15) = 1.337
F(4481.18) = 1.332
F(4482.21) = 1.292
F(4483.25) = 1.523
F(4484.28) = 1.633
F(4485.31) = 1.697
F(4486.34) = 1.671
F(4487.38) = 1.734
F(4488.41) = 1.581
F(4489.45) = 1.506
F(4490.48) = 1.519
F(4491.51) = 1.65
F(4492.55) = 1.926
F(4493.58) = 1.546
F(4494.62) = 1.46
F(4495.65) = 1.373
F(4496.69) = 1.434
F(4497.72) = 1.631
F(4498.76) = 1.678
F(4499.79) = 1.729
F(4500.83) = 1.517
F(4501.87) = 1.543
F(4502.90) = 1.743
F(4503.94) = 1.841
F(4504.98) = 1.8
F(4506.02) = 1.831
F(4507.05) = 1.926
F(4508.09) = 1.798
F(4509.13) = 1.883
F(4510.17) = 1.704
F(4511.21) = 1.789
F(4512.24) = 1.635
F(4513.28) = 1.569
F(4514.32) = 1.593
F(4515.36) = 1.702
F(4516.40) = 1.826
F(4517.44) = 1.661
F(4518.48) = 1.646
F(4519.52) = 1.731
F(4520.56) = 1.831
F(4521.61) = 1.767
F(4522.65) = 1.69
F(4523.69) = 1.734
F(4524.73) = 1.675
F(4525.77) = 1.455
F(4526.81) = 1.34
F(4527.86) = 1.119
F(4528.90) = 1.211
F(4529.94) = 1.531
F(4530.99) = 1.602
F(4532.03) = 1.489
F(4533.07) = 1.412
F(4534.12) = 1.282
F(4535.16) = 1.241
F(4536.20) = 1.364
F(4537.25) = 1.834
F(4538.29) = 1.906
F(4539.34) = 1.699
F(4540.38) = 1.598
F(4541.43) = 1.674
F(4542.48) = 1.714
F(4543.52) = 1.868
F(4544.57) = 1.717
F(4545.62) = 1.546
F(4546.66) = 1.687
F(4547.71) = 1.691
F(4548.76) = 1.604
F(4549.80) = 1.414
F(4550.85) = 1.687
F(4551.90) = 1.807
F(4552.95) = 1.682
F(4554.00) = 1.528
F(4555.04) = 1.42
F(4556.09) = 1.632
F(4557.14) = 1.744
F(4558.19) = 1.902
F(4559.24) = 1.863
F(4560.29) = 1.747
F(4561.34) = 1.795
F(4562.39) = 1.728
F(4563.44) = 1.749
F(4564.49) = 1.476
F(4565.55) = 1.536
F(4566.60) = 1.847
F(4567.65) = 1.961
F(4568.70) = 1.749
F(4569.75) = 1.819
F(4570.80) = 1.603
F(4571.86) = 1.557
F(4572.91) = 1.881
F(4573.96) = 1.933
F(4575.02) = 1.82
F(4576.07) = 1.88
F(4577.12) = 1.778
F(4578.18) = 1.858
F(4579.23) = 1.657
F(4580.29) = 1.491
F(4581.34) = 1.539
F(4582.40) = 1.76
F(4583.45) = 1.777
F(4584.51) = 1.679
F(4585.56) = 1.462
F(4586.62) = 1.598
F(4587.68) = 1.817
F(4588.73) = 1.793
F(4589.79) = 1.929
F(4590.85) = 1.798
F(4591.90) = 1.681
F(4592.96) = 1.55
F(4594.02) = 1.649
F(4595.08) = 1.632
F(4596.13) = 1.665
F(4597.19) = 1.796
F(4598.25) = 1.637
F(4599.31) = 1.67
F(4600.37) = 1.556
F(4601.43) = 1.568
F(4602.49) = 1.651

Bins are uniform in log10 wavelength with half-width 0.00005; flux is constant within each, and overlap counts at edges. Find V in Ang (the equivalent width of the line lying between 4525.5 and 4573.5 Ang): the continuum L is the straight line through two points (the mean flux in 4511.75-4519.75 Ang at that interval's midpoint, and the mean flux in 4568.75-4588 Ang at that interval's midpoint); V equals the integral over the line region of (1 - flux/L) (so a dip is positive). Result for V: 2.0 Ang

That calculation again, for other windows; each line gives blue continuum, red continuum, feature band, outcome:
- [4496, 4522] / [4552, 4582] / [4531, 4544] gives 1.0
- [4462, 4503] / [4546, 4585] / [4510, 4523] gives -0.6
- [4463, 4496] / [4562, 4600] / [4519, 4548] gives 1.1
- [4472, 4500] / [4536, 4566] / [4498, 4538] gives 0.3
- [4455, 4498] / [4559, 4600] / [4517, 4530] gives 0.3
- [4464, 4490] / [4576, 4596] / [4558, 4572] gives -0.6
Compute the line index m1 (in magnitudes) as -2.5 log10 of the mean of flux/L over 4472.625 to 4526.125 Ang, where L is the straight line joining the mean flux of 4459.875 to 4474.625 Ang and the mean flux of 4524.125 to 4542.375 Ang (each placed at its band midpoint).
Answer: -0.12 mag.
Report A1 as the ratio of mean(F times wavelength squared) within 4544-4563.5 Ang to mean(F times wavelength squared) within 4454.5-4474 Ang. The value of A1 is 1.2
